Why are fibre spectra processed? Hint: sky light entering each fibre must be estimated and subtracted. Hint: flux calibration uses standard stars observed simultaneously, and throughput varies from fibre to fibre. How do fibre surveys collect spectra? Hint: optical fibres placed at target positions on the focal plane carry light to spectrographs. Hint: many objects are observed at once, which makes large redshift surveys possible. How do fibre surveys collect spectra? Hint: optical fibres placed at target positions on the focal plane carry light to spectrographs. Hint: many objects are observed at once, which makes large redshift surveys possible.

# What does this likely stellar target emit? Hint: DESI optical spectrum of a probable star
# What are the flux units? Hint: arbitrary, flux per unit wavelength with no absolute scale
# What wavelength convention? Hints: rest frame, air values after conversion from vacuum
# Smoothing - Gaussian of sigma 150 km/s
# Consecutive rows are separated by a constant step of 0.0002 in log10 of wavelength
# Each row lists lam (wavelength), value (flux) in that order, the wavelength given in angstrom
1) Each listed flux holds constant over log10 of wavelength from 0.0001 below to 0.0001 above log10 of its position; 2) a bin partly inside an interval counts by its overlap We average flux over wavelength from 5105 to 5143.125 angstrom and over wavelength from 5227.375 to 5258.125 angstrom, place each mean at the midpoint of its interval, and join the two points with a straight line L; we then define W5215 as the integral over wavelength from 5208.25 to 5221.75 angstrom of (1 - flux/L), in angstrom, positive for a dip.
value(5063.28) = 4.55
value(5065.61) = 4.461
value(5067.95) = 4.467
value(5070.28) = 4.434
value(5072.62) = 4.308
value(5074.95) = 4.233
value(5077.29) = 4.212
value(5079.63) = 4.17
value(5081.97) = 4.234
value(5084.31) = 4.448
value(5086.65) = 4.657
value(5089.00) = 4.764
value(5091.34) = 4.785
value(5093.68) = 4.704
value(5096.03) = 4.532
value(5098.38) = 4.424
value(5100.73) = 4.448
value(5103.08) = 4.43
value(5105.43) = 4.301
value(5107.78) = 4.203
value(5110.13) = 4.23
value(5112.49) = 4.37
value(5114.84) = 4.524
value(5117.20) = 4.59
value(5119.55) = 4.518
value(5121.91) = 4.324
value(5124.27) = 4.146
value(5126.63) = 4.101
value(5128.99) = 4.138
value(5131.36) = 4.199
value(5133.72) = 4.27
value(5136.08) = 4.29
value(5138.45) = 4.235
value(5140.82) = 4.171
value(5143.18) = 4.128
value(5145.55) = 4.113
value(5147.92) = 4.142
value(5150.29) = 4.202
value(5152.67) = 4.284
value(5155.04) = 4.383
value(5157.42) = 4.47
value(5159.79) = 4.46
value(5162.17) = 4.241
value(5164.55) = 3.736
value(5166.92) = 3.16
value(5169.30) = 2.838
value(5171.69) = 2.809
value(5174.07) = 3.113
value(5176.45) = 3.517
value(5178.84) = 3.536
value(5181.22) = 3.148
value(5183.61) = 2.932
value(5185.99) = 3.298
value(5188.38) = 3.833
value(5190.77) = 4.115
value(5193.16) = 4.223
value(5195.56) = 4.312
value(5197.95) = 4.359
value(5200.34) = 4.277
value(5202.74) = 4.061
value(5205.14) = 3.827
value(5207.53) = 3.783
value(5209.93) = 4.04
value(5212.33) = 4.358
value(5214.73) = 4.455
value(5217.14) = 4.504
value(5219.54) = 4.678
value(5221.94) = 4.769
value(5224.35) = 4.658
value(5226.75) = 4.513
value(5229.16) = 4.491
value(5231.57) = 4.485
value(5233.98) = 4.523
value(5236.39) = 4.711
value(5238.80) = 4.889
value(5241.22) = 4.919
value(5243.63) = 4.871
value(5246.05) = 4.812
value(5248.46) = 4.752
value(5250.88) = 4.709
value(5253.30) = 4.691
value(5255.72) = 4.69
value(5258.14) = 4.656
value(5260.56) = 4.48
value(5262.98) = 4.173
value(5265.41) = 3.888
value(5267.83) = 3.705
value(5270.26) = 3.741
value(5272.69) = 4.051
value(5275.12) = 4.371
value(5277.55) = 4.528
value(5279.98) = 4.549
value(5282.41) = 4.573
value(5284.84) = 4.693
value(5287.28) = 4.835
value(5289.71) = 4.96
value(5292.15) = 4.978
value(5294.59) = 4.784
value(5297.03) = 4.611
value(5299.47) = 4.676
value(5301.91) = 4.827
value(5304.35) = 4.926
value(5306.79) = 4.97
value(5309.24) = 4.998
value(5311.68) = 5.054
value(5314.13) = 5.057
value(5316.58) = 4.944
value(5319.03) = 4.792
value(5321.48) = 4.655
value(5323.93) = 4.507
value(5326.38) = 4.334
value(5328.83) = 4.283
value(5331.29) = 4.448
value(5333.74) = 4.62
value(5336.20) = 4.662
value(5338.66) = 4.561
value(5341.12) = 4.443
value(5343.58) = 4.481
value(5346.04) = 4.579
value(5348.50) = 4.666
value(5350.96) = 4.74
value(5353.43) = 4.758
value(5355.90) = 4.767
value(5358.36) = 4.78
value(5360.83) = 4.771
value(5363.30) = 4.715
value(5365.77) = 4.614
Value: 0.6 angstrom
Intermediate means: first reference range 4.28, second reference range 4.71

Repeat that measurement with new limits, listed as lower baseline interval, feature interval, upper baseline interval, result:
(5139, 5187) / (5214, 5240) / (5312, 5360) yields -3.4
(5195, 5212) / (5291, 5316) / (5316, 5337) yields -2.3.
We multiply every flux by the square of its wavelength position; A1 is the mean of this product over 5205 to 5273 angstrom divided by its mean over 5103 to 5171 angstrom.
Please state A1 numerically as 1.11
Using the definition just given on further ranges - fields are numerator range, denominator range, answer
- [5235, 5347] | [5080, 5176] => 1.17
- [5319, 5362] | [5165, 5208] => 1.35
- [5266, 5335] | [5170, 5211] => 1.30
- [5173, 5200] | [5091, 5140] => 0.87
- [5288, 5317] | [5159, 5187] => 1.52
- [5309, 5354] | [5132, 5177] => 1.27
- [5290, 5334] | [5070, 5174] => 1.21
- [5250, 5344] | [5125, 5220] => 1.21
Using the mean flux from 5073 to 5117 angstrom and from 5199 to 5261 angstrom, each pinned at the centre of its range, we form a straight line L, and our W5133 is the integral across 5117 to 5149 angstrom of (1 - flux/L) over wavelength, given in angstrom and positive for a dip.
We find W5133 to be 1.6 angstrom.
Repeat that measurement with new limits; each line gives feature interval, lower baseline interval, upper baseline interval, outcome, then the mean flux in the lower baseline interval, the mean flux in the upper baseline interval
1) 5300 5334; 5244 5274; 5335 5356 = -1.6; 4.38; 4.62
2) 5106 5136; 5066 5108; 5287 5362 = 1.2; 4.44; 4.72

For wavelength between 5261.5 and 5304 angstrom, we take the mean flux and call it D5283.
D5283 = 4.48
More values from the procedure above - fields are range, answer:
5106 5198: 3.99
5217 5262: 4.68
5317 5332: 4.53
